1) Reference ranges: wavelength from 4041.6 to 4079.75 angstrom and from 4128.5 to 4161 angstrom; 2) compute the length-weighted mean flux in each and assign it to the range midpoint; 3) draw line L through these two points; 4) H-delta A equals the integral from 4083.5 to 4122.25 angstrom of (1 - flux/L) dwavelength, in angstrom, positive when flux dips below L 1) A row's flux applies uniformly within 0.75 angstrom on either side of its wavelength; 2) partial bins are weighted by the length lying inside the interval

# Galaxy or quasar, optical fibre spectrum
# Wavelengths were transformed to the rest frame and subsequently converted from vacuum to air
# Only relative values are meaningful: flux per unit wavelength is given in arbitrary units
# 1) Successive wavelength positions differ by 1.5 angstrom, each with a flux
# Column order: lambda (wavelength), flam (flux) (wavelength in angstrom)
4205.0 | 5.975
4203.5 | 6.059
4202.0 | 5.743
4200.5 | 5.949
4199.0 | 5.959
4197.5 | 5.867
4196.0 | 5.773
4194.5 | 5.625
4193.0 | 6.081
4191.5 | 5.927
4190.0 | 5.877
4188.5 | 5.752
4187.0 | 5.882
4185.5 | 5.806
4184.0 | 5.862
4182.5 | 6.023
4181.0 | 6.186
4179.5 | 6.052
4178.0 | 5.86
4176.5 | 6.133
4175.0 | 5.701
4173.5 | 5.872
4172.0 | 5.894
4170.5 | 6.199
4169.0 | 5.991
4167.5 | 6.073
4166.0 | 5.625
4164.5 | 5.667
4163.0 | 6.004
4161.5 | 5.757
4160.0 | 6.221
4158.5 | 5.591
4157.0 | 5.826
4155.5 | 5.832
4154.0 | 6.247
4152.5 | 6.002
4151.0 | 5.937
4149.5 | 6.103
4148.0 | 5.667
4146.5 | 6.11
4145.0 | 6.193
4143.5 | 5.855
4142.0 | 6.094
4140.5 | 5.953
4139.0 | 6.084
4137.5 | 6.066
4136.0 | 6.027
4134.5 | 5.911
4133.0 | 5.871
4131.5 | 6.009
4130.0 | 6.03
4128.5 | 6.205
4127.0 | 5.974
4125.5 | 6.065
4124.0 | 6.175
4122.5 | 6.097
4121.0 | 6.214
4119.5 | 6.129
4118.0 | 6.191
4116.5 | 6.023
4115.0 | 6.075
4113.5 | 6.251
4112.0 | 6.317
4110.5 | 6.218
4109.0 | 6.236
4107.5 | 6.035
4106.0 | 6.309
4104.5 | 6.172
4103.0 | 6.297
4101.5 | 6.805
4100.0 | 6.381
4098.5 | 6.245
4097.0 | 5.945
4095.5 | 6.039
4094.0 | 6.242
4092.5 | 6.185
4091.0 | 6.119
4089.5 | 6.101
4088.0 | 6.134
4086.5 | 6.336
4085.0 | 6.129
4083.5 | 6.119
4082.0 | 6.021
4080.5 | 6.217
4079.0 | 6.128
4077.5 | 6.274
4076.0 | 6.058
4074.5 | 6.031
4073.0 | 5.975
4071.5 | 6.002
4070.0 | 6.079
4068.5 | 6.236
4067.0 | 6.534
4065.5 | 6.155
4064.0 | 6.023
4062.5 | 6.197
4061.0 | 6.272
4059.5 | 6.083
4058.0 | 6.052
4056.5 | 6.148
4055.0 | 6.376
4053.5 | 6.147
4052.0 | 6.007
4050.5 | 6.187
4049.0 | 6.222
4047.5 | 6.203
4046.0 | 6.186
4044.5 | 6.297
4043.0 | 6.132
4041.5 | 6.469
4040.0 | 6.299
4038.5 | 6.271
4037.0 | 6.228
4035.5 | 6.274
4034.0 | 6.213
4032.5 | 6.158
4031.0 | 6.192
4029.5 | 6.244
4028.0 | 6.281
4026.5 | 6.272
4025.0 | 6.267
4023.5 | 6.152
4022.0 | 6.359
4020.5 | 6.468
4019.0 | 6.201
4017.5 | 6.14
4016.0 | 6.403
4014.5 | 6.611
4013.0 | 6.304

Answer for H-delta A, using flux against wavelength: -0.8 angstrom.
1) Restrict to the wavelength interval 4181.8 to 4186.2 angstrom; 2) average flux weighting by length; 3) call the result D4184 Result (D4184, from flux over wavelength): 5.9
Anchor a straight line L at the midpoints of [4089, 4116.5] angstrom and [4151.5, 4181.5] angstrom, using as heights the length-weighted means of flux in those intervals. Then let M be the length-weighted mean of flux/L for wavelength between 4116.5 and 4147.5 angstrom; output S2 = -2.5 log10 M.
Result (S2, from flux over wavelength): 0.01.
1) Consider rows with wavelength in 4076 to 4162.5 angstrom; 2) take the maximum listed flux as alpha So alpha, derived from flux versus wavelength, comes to 6.805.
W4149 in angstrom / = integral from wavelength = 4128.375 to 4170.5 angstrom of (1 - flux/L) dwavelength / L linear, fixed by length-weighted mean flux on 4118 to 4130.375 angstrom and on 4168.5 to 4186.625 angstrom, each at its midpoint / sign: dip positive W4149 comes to 0.6 angstrom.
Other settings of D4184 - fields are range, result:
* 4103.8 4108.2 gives 6.17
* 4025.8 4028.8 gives 6.28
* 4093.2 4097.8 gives 6.08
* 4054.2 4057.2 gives 6.26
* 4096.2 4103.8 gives 6.33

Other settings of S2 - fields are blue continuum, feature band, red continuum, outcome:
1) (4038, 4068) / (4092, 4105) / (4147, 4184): -0.03 mag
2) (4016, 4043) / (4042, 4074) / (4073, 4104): 0.01 mag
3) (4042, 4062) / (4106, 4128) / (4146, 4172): -0.02 mag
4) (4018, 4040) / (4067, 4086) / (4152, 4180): 0.00 mag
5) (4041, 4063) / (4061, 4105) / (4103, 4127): 0.00 mag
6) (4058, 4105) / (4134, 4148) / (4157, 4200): 0.00 mag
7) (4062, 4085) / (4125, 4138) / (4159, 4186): 0.00 mag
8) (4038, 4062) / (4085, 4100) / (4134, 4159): -0.01 mag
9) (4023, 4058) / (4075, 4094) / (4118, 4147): 0.00 mag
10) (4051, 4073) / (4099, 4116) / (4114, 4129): -0.03 mag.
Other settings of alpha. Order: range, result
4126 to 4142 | 6.205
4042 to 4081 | 6.534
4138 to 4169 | 6.247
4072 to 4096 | 6.336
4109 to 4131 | 6.317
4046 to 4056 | 6.376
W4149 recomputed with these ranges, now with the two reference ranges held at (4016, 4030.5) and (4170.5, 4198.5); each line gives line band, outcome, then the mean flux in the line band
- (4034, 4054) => 0.0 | 6.23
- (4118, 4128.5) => -0.1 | 6.12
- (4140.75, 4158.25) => 0.0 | 5.98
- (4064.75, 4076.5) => 0.1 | 6.14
